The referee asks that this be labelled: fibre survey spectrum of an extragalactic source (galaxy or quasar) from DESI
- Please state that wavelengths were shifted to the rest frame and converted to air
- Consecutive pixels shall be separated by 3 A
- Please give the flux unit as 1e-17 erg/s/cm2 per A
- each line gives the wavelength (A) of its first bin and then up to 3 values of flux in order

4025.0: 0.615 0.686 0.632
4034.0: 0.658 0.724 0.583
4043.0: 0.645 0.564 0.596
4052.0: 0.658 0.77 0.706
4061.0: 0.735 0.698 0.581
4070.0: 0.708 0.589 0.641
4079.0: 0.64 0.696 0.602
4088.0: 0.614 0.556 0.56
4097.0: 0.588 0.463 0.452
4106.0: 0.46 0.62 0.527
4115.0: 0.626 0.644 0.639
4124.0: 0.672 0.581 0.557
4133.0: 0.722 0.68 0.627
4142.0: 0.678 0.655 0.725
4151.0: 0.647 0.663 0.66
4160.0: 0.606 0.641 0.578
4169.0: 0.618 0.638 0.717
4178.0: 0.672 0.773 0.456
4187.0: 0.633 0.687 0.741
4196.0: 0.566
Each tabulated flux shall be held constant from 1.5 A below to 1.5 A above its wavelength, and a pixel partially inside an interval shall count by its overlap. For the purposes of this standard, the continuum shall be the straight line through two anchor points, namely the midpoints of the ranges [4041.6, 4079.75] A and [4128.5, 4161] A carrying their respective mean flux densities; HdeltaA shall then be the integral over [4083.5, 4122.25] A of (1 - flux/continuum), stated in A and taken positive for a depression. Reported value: 5.4 A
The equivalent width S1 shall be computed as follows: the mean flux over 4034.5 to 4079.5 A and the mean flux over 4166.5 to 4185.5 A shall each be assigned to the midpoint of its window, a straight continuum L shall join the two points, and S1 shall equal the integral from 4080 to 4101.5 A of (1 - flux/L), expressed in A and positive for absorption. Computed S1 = 2.25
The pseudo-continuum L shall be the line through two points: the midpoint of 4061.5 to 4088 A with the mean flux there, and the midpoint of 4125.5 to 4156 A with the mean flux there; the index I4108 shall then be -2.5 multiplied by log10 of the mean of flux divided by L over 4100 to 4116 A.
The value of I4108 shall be 0.23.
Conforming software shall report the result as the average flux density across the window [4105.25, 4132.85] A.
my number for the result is 0.602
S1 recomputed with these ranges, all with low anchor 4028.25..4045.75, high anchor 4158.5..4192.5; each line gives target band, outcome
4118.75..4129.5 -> 0.3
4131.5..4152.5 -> -1.1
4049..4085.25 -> -1.3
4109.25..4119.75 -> 0.7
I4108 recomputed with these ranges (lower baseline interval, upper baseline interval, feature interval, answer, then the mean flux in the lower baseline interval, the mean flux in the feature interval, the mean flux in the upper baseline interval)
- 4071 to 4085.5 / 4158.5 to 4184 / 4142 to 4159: -0.04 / 0.638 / 0.669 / 0.644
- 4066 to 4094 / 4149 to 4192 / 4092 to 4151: 0.05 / 0.623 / 0.605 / 0.644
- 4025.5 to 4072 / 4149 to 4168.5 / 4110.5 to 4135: 0.04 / 0.661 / 0.622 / 0.634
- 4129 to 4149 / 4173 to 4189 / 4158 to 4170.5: 0.07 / 0.665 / 0.613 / 0.651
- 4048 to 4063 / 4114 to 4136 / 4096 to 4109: 0.29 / 0.696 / 0.502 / 0.638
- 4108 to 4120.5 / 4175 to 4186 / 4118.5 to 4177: -0.04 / 0.606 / 0.648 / 0.645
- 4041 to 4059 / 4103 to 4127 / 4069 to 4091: -0.02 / 0.653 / 0.634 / 0.588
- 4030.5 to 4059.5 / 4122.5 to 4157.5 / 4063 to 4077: 0.02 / 0.654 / 0.642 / 0.655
